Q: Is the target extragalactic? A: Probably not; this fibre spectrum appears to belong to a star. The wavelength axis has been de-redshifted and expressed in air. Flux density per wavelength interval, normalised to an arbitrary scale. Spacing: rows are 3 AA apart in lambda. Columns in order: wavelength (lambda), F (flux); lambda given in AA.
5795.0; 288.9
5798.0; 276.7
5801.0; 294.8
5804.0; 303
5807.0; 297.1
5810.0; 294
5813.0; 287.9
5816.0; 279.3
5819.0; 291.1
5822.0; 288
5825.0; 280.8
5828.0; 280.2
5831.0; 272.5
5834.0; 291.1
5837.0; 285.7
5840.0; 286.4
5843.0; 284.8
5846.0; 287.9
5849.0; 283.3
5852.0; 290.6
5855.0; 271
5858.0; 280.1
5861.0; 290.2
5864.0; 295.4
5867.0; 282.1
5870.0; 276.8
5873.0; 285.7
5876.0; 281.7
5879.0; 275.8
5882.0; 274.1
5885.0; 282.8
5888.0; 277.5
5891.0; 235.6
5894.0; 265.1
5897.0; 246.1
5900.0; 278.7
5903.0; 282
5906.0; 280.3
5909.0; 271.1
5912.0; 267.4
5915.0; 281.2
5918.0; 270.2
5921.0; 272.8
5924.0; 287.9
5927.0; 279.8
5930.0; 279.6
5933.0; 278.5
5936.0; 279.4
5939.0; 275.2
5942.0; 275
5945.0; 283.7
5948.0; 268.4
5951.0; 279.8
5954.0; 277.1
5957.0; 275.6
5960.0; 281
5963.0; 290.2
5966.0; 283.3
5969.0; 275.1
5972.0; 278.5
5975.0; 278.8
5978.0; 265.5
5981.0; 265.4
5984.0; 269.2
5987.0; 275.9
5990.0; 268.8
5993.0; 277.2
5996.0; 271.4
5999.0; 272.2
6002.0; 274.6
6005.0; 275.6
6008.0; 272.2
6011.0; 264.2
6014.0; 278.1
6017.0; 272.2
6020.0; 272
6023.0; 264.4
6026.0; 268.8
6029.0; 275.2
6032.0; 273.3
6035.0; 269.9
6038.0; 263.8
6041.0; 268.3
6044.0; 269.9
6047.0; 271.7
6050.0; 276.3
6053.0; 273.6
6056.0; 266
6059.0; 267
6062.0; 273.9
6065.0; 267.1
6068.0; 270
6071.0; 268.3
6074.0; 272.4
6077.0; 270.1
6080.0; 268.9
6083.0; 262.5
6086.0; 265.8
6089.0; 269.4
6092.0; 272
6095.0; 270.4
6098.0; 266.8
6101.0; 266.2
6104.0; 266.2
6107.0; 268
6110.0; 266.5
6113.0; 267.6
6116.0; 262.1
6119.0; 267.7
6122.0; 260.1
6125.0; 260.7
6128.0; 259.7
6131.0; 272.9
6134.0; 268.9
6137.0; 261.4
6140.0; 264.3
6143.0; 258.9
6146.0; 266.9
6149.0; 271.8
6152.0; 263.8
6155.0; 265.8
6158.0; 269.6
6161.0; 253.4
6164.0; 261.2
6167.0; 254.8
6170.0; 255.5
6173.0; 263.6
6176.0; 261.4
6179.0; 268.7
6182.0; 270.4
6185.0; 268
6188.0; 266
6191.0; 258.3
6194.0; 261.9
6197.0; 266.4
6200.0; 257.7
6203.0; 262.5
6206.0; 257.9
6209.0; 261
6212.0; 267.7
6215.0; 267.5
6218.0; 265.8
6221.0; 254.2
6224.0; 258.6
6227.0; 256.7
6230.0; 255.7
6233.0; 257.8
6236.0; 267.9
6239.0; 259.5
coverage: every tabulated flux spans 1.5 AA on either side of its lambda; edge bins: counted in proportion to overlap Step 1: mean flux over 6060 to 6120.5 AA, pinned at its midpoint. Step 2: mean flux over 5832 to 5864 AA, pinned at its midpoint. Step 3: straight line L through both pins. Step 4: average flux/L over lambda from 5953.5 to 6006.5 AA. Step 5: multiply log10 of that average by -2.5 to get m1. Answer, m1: 0.00 mag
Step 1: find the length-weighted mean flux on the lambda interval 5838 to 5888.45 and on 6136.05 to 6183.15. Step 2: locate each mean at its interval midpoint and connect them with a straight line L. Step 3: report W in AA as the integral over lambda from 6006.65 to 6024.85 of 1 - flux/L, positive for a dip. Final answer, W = 0.2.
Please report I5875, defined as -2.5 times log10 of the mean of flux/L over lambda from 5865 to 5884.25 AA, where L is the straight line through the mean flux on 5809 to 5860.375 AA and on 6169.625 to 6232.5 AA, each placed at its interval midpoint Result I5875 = 0.008 mag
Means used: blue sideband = 284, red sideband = 262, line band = 280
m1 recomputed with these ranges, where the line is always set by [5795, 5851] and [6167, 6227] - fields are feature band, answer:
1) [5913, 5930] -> 0.01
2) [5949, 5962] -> 0.00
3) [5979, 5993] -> 0.02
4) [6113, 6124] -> 0.02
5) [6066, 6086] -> 0.01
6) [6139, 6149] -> 0.01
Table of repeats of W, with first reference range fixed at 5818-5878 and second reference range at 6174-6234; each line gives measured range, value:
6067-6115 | 0.2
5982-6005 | 0.2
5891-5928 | 1.1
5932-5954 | 0.1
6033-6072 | 0.3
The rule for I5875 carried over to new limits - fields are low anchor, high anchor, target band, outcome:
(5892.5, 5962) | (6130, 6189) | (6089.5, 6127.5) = 0.00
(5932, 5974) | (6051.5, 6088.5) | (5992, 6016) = 0.01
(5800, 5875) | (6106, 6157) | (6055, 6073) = 0.00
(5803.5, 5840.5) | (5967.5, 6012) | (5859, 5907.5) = 0.02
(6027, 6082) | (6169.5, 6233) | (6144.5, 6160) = -0.01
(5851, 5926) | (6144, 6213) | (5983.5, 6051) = 0.00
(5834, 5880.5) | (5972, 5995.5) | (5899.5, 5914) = 0.01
